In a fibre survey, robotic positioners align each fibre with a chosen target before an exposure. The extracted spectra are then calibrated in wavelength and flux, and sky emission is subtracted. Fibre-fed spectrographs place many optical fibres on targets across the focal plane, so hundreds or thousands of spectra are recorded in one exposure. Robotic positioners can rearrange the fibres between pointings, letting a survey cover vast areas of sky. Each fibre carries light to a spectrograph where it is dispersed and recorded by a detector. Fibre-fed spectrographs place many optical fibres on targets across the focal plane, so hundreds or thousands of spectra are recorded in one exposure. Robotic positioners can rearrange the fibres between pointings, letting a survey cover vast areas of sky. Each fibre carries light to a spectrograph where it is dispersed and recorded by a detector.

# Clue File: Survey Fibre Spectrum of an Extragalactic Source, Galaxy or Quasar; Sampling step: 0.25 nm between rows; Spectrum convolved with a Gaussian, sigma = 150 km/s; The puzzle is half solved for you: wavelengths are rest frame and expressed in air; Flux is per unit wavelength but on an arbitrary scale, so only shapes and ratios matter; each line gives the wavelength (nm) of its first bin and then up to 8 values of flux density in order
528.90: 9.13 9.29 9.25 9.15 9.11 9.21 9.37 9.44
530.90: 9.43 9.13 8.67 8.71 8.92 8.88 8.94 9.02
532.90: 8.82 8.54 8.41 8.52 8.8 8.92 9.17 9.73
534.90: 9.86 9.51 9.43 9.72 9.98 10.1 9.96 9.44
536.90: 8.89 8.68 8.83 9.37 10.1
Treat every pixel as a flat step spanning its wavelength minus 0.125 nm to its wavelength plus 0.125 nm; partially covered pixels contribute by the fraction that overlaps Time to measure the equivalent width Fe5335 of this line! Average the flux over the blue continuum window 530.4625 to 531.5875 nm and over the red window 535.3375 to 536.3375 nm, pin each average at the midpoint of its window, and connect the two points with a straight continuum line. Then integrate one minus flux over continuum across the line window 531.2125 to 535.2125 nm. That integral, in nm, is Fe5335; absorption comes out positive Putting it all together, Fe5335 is 0.22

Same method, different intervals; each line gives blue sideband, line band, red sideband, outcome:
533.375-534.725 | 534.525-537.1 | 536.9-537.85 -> -0.18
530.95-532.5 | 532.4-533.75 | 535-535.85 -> 0.07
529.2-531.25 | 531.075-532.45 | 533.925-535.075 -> 0.07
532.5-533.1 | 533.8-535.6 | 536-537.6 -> -0.05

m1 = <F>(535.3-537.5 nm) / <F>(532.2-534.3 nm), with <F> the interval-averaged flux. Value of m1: 1.08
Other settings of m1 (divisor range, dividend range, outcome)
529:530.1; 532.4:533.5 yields 0.95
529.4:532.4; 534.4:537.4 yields 1.05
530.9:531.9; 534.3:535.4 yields 1.07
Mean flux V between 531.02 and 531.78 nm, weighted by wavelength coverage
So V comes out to 8.84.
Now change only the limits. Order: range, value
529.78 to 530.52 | 9.23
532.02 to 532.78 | 8.95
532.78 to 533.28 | 8.68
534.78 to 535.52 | 9.6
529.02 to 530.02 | 9.2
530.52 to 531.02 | 9.43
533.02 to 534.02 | 8.57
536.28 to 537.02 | 9.43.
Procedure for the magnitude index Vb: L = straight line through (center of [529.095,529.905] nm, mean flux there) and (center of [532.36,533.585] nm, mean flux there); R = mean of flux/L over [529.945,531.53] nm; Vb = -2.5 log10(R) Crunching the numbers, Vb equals -0.020 mag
